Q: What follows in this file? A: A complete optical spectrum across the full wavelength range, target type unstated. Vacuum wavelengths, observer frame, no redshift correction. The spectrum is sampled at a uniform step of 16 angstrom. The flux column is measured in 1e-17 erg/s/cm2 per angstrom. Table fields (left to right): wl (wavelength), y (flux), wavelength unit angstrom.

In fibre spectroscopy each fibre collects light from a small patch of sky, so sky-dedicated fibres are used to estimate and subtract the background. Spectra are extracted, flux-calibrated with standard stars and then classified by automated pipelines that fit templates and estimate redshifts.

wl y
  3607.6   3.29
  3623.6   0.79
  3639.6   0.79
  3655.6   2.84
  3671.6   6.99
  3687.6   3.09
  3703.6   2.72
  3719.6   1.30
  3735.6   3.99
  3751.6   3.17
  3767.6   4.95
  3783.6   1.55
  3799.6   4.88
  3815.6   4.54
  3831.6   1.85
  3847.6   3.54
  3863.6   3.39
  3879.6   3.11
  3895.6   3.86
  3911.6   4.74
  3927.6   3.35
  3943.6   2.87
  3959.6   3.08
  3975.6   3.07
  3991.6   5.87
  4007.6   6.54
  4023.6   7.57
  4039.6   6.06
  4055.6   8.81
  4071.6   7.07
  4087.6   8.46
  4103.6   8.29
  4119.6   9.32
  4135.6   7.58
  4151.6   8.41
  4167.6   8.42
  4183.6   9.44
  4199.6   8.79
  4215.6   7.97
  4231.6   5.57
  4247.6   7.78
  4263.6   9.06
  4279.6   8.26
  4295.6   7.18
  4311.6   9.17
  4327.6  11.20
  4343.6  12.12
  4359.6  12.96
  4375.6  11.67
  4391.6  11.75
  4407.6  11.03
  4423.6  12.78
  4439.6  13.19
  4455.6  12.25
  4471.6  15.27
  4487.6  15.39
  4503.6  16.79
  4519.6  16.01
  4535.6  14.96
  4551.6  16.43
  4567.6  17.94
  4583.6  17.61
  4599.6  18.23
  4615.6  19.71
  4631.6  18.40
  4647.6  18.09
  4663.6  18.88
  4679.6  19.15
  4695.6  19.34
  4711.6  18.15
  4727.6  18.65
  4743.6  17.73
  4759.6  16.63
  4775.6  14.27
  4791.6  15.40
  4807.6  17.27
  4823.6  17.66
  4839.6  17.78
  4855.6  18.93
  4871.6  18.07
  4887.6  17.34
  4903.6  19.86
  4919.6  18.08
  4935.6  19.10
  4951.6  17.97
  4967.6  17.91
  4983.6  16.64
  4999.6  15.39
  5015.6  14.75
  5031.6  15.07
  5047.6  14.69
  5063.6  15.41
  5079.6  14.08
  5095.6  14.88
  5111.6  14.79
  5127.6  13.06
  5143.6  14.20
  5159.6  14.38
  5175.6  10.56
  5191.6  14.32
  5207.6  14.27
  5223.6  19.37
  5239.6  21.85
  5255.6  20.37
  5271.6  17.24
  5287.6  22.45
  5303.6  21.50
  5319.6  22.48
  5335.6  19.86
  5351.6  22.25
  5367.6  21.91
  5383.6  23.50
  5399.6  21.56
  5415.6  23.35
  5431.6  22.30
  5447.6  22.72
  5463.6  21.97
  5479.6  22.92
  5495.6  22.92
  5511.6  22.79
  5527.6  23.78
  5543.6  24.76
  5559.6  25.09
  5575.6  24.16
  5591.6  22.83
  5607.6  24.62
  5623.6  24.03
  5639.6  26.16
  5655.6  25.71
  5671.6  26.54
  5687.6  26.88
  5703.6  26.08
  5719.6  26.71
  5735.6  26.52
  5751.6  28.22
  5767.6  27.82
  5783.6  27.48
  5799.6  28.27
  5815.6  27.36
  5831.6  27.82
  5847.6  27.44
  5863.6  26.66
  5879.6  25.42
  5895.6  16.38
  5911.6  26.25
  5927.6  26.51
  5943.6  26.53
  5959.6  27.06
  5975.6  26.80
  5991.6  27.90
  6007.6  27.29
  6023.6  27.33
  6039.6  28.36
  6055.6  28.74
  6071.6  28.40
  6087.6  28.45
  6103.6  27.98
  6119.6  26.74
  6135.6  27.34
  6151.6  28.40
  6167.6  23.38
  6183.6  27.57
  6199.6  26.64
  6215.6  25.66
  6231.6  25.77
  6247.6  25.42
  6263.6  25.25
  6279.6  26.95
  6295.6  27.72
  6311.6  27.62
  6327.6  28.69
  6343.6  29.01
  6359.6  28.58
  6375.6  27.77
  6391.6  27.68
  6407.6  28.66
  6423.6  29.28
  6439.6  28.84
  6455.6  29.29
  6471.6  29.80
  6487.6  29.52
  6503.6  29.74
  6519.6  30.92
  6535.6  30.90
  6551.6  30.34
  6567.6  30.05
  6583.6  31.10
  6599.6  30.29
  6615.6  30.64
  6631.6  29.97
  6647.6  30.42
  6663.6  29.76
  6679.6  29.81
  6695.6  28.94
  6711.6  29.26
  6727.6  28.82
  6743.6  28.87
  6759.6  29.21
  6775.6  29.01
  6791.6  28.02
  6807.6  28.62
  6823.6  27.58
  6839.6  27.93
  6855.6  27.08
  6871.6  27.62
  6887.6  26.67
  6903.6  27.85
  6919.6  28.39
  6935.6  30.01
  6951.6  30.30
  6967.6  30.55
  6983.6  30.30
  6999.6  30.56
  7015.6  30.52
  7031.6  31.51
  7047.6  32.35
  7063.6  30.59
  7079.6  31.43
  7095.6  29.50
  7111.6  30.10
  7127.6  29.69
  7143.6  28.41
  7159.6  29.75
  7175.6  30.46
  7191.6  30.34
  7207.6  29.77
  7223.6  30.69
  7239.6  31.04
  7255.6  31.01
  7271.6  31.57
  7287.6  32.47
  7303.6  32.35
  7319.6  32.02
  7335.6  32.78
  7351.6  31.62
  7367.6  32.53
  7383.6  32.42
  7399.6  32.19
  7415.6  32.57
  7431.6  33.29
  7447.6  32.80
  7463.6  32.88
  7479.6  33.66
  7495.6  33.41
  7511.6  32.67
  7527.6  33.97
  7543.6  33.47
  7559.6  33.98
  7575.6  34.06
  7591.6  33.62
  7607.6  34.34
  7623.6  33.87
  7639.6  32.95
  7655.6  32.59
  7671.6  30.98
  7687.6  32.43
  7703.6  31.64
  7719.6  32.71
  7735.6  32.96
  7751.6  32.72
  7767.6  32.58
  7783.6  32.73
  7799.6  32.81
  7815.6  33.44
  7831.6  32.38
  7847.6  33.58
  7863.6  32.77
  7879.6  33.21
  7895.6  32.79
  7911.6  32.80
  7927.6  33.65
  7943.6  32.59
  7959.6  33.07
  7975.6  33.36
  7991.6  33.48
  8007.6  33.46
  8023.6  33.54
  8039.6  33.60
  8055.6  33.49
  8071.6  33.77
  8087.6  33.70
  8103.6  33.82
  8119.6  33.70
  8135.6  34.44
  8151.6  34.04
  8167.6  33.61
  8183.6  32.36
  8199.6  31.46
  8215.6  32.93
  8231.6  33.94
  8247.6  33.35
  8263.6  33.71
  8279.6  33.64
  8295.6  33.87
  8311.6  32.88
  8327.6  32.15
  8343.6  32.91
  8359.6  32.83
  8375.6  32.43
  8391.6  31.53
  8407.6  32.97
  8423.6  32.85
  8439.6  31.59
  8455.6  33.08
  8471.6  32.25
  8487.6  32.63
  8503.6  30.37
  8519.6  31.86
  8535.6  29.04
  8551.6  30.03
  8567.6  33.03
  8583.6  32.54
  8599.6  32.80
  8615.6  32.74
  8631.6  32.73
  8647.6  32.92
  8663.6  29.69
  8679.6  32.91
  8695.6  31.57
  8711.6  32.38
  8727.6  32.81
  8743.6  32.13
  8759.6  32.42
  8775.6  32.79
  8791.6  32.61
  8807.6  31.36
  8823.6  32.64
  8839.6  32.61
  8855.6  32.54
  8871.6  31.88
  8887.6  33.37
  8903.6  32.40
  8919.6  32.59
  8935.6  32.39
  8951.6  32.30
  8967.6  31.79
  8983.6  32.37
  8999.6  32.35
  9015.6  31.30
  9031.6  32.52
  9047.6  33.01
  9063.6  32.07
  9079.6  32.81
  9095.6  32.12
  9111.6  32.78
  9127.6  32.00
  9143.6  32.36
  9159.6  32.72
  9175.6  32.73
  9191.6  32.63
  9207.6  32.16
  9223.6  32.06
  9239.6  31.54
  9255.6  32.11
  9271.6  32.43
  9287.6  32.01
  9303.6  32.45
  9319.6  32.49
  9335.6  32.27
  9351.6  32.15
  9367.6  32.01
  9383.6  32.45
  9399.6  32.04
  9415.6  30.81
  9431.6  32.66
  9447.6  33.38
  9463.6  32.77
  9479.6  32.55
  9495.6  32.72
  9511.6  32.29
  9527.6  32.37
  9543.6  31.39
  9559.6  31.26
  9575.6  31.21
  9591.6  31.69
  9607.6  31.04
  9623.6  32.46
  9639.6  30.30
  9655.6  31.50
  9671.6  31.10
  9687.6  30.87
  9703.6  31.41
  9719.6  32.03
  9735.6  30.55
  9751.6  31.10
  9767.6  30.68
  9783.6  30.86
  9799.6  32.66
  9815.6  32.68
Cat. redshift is 0.000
